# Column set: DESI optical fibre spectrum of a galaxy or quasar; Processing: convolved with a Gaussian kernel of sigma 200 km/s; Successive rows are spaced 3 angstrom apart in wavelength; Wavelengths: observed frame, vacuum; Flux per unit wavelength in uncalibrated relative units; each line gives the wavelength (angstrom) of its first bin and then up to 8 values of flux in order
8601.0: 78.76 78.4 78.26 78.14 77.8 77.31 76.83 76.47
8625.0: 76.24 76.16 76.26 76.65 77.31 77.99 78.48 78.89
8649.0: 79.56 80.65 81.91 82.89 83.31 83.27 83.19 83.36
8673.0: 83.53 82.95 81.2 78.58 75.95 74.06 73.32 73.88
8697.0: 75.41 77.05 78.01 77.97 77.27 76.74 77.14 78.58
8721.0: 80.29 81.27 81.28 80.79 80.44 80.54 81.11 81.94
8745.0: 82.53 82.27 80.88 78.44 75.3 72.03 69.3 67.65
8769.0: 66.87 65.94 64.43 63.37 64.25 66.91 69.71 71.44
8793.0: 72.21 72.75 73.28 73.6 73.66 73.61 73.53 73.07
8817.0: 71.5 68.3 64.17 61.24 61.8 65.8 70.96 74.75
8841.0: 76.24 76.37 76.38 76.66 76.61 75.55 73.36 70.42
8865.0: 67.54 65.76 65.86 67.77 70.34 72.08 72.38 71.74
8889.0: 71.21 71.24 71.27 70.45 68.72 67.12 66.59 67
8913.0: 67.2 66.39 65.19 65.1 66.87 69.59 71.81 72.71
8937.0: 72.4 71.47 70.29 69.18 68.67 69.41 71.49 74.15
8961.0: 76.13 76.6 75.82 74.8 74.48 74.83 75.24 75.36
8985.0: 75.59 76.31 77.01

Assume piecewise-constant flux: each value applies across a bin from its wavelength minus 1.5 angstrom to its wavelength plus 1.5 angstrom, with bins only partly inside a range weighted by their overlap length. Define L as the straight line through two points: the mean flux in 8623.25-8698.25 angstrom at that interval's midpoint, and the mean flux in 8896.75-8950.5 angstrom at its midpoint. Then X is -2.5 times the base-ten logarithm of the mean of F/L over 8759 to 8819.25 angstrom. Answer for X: 0.06 mag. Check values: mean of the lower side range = 79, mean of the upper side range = 68.7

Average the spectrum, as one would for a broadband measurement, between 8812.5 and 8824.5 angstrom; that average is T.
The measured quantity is 69.3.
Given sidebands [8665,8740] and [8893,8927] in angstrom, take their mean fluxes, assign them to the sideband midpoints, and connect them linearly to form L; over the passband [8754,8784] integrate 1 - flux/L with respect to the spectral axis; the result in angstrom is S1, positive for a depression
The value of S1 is 2.85 angstrom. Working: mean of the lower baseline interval 79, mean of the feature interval 68.2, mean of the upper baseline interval 67.5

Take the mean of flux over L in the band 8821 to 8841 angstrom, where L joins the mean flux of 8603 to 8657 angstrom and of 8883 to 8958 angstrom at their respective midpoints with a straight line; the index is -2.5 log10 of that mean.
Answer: 0.076 mag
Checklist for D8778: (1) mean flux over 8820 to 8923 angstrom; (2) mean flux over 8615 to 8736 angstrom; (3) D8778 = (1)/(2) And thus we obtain 0.88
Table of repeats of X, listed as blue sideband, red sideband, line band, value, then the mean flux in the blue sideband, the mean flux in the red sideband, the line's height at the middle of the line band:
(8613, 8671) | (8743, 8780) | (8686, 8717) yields -0.004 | 79.2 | 72.4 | 75.8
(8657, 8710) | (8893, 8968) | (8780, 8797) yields 0.085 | 79.2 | 70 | 75.3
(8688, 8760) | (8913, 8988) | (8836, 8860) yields -0.012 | 78.6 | 71.8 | 74.9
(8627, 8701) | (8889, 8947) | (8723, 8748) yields -0.070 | 79.1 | 69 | 76.2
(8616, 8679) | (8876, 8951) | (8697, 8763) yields -0.032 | 79.8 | 69.5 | 76.6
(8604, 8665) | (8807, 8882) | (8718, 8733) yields -0.075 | 78.7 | 70.8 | 75.3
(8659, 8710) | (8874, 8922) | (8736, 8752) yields -0.074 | 79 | 69.1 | 76.2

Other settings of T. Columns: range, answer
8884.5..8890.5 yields 71.5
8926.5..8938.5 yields 71.6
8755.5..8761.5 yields 73.7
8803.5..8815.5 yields 73.5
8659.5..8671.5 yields 83.3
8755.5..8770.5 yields 70.2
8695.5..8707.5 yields 77.1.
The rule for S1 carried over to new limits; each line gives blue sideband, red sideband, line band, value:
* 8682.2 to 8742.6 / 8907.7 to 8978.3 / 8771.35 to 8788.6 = 2.3 angstrom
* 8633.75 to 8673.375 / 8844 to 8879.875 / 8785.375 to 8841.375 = 2.5 angstrom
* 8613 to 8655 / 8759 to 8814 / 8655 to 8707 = -2.8 angstrom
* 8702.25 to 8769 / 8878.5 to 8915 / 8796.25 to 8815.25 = 0.2 angstrom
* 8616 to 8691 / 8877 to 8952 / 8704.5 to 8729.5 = -0.7 angstrom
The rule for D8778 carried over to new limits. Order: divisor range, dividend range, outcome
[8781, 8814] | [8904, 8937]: 0.95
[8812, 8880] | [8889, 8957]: 0.98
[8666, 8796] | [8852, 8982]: 0.93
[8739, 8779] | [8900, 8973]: 0.96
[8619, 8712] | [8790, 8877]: 0.90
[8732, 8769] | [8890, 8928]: 0.88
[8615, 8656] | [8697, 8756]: 1.02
